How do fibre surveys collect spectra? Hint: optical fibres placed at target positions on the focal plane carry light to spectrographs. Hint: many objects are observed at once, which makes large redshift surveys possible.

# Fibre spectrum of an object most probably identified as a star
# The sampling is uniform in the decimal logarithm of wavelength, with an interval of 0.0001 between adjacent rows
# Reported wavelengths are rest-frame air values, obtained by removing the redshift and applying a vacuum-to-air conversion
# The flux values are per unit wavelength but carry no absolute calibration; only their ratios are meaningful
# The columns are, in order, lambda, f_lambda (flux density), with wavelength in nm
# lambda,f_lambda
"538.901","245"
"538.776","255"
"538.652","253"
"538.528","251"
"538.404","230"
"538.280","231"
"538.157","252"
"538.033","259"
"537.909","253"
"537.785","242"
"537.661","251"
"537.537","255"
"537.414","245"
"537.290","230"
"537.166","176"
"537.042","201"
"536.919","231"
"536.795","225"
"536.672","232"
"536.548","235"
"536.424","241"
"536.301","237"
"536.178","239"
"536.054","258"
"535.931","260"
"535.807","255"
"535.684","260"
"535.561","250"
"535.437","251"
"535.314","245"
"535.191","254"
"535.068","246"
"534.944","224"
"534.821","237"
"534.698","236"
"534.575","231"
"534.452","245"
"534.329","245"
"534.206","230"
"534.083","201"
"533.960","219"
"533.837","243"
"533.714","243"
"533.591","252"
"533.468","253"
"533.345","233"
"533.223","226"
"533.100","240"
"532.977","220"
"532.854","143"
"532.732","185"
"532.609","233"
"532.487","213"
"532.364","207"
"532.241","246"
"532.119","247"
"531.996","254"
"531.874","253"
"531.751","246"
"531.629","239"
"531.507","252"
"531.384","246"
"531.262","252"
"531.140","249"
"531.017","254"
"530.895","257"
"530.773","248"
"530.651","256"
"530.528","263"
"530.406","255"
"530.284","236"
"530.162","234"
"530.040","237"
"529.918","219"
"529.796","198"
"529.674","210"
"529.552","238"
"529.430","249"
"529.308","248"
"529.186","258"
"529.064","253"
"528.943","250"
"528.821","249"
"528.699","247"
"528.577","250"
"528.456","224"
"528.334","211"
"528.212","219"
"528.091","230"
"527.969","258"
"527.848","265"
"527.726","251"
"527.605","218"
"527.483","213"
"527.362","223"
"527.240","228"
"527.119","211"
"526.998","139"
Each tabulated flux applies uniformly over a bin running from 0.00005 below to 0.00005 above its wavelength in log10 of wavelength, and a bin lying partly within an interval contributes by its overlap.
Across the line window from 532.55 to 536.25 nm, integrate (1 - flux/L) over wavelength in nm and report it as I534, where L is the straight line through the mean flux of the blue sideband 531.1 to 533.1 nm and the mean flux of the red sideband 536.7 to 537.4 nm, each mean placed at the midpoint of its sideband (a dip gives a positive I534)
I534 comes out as -0.20 nm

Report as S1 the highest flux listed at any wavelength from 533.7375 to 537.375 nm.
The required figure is 260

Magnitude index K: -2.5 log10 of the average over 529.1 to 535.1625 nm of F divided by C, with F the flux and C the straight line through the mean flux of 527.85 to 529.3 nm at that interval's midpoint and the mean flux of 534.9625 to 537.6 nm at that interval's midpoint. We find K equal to 0.02 mag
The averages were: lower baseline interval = 242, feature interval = 236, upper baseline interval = 239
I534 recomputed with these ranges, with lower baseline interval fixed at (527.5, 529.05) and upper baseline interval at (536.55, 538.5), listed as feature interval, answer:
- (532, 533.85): 0.08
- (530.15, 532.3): -0.11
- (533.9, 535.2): 0.02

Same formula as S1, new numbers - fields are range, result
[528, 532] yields 263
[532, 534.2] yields 253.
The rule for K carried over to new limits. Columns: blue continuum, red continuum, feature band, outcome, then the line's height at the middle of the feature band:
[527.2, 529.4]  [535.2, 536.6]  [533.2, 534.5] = 0.05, 246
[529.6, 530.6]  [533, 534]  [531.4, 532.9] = 0.04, 236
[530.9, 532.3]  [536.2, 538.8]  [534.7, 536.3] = -0.03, 241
